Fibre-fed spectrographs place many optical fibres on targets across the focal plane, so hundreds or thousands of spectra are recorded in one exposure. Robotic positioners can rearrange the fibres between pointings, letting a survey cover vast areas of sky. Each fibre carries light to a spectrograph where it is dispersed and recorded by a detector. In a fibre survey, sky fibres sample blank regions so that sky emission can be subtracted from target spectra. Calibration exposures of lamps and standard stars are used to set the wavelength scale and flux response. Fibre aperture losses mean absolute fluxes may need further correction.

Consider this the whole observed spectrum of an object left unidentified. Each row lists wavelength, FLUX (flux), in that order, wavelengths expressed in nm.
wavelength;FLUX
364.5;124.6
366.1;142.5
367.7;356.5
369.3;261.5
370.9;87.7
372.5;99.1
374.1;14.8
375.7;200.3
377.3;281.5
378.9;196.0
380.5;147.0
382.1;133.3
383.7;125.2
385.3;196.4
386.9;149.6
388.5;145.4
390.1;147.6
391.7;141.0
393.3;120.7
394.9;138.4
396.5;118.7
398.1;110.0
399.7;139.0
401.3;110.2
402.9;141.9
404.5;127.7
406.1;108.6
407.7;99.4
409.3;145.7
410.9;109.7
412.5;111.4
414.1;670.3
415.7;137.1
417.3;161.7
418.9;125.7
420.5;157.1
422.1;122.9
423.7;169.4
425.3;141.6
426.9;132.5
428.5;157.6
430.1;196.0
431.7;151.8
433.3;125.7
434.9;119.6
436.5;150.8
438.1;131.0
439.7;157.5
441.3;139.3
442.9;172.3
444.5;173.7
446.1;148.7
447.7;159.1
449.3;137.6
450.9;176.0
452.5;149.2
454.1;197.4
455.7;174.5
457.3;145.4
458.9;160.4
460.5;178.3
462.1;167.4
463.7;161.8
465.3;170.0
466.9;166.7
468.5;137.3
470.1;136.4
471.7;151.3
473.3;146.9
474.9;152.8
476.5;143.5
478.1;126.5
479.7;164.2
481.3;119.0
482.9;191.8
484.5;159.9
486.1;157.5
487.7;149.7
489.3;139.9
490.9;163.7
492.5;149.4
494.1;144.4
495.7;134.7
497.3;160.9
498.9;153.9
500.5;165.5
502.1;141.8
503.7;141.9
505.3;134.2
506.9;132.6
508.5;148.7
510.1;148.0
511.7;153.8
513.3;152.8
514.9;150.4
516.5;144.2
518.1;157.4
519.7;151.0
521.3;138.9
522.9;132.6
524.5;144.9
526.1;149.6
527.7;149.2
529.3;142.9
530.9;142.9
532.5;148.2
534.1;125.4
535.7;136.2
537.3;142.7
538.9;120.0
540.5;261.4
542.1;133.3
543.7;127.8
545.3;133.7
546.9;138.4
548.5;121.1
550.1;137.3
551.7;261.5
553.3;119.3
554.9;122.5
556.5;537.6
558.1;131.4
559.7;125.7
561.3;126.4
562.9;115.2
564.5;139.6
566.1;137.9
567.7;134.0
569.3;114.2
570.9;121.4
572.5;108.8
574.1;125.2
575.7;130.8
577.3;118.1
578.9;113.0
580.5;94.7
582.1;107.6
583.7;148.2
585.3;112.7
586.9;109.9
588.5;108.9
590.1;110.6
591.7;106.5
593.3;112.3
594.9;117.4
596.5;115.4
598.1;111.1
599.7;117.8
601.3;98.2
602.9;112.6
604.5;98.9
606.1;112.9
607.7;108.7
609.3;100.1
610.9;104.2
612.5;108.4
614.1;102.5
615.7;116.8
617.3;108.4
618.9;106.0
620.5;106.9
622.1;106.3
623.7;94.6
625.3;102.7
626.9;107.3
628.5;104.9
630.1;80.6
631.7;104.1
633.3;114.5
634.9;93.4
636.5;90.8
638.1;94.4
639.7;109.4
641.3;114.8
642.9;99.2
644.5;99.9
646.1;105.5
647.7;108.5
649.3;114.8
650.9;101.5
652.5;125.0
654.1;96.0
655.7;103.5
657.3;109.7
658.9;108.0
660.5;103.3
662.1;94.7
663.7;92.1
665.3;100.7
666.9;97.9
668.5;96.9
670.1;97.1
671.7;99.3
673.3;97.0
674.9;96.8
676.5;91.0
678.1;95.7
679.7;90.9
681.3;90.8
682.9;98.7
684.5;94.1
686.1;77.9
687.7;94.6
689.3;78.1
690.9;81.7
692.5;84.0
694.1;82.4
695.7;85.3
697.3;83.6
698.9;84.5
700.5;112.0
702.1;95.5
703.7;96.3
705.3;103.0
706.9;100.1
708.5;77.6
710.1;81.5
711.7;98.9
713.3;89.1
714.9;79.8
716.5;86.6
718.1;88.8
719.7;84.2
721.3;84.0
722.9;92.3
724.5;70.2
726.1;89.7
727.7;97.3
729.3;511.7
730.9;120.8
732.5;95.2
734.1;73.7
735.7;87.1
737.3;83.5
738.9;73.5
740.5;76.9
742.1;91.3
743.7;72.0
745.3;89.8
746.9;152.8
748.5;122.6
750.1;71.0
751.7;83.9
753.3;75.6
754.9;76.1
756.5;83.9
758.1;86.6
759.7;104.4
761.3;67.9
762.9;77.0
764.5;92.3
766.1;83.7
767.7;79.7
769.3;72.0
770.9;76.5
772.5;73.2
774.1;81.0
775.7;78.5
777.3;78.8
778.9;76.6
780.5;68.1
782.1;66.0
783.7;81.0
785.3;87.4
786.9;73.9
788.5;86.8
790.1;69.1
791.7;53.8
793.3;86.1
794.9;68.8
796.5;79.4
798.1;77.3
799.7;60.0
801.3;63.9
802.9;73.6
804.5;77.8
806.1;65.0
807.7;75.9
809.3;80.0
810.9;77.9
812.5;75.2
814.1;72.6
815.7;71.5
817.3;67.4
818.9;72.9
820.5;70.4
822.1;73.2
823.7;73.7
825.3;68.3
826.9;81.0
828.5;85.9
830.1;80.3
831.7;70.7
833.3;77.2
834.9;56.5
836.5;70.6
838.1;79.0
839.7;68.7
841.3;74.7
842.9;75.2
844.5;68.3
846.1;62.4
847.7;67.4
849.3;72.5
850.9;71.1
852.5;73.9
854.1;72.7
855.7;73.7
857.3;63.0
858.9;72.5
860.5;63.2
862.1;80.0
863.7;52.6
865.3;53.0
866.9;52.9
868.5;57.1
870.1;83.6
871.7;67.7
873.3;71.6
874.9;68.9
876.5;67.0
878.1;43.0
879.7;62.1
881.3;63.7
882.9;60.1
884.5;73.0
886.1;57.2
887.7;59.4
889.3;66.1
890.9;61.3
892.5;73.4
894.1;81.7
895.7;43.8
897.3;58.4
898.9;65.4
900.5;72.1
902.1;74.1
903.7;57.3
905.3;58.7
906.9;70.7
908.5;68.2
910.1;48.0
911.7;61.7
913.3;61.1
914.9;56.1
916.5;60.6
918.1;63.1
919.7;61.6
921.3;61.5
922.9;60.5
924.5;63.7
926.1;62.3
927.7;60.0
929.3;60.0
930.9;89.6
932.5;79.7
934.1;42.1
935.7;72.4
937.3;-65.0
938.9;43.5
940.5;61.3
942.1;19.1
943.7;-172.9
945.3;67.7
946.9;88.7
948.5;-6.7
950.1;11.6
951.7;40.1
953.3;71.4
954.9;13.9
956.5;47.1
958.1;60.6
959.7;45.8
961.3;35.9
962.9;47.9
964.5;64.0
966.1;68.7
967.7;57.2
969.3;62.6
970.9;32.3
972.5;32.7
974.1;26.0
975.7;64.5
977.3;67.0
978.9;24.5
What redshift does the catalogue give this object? 0.11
